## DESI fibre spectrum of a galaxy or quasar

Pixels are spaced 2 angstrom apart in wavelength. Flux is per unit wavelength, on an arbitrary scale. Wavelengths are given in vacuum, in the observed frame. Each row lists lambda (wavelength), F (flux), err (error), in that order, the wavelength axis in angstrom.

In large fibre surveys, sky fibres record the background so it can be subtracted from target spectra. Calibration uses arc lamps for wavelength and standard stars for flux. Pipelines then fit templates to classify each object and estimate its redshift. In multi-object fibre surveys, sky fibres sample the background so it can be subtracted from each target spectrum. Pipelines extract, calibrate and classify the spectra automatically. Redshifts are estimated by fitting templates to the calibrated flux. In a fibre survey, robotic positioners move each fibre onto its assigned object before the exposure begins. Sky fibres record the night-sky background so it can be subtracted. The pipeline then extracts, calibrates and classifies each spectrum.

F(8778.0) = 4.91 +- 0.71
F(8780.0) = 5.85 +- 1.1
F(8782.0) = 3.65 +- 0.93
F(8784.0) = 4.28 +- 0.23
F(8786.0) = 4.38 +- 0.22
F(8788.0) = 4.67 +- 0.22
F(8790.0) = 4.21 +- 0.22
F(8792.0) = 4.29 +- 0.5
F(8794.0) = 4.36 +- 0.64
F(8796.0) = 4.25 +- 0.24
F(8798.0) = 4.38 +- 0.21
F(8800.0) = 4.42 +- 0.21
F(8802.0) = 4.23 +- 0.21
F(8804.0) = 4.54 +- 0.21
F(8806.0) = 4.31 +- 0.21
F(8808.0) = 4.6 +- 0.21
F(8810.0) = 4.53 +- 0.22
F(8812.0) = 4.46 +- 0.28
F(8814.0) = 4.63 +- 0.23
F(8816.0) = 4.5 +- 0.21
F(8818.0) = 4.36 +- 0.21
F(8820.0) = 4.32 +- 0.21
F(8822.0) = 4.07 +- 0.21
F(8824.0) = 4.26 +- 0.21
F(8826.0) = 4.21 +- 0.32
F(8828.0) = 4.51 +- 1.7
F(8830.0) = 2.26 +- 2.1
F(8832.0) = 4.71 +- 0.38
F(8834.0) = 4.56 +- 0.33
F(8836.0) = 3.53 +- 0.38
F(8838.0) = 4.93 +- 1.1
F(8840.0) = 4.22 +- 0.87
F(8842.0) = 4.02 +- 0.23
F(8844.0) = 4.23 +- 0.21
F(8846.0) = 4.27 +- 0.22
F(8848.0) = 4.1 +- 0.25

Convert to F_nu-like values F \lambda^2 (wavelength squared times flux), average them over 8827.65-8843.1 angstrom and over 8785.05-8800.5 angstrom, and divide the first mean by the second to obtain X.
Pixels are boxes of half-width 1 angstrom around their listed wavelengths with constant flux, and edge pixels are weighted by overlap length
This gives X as 0.94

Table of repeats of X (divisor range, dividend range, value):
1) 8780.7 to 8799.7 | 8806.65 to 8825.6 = 1.03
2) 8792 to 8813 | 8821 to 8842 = 0.94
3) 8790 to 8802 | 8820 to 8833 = 0.94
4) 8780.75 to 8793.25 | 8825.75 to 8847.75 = 0.98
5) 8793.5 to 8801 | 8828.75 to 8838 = 0.91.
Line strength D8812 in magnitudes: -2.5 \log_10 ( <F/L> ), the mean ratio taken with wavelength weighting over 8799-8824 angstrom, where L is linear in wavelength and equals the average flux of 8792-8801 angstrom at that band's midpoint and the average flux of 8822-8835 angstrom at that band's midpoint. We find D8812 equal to -0.05 mag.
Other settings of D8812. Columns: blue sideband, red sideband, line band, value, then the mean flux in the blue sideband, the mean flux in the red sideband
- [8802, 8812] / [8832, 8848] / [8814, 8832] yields 0.062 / 4.47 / 4.27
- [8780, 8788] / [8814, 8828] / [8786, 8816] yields -0.015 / 4.39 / 4.33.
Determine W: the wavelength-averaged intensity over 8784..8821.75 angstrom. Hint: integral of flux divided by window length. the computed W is 4.4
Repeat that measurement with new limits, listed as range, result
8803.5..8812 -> 4.49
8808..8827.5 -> 4.39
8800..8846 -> 4.28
